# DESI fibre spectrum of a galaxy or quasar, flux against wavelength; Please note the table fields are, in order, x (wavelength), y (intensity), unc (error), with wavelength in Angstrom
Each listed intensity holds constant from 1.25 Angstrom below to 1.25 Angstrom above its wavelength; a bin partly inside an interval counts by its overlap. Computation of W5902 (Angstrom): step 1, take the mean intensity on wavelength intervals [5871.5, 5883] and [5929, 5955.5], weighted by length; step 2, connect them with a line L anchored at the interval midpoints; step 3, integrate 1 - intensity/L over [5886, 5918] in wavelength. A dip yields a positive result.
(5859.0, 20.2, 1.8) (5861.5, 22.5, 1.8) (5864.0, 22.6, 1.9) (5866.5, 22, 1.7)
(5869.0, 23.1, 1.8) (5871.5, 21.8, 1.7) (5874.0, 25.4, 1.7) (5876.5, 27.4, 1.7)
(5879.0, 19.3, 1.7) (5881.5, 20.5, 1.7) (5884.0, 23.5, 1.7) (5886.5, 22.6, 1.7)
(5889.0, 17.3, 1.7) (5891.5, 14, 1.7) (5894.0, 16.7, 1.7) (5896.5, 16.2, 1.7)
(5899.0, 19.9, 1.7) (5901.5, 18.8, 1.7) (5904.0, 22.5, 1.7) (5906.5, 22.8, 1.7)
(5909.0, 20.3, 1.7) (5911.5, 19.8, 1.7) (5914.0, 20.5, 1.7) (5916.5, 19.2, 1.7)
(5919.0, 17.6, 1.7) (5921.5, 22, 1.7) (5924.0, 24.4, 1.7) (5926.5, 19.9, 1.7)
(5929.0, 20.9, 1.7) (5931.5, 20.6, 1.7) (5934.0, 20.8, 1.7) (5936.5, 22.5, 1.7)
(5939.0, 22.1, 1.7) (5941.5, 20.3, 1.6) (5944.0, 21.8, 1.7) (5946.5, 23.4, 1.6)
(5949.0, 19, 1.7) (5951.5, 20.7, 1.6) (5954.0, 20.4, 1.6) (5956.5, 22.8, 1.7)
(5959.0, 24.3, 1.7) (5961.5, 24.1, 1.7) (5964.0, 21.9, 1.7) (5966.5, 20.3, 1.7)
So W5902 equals 4.46 Angstrom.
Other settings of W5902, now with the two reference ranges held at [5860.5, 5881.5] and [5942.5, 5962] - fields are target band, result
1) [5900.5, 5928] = 2.04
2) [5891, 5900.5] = 2.36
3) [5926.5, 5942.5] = 0.76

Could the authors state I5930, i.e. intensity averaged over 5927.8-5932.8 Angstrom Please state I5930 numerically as 20.7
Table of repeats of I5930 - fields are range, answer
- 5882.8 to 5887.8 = 23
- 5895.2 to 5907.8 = 20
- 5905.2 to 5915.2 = 20.9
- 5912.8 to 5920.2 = 19.1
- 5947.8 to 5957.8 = 20.8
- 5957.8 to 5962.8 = 24.2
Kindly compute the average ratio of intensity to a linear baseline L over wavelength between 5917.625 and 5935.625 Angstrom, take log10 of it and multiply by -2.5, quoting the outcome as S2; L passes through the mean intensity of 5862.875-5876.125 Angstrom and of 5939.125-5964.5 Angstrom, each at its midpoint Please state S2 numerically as 0.07 mag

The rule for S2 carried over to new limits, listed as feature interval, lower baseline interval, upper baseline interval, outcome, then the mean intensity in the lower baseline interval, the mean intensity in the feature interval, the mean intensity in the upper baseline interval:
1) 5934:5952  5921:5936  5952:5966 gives 0.03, 21.5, 21.4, 22.5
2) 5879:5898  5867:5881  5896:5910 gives 0.16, 23.2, 18.7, 20.3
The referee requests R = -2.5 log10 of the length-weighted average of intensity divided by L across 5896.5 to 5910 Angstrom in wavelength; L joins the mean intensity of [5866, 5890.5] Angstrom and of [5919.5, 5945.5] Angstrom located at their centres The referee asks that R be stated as 0.07 mag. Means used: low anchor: 22.2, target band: 20.4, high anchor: 21.4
